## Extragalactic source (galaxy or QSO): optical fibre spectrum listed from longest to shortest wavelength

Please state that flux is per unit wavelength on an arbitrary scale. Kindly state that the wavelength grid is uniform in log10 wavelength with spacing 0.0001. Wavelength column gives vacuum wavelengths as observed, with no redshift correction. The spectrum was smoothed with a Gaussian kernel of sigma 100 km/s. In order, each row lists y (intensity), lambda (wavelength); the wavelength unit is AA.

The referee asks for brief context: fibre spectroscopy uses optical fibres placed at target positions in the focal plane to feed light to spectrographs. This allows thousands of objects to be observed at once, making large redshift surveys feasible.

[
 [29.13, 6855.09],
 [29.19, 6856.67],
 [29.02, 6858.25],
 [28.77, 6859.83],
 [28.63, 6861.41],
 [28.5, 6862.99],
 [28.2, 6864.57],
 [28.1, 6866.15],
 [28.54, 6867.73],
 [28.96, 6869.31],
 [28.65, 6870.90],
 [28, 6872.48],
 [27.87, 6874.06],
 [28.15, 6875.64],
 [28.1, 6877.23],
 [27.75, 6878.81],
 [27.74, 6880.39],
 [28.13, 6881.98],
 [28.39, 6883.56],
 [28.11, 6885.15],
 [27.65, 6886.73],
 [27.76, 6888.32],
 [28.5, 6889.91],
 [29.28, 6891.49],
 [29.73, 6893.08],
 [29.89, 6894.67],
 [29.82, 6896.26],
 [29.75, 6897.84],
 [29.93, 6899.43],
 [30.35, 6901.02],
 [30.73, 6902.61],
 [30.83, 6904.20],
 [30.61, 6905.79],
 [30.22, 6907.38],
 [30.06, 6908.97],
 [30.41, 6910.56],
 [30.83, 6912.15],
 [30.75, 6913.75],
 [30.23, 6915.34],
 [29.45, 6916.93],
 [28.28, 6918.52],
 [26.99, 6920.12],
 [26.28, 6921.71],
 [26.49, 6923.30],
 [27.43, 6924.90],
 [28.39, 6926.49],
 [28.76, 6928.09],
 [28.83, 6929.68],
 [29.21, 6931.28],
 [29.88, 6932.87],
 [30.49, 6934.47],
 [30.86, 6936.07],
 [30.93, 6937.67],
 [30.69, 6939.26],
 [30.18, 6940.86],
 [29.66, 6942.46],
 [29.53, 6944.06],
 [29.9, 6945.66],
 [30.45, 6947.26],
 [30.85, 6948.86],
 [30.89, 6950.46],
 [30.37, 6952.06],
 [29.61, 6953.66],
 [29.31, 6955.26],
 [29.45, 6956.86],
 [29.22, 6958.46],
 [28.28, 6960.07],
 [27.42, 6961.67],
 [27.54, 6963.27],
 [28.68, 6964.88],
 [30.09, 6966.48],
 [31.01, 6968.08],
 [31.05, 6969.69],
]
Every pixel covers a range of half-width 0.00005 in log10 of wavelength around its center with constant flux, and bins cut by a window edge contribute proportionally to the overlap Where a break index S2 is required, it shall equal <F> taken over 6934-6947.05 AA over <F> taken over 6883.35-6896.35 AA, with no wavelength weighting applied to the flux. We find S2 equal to 1.1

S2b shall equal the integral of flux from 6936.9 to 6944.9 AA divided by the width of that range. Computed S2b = 30.2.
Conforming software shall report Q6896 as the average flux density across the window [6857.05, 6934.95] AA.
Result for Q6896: 28.9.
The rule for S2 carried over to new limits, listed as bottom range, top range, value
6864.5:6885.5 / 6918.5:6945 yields 1.03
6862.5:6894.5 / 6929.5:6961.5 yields 1.06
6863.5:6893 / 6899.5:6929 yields 1.04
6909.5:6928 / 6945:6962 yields 1.03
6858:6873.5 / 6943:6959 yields 1.05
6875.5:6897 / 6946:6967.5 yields 1.03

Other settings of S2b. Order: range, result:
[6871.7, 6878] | 28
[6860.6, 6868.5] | 28.4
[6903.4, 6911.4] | 30.4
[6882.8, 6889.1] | 28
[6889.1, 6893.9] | 29.2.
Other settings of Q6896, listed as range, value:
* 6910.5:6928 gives 28.6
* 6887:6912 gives 29.8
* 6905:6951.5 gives 29.6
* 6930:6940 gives 30.3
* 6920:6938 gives 28.7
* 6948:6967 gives 29.3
